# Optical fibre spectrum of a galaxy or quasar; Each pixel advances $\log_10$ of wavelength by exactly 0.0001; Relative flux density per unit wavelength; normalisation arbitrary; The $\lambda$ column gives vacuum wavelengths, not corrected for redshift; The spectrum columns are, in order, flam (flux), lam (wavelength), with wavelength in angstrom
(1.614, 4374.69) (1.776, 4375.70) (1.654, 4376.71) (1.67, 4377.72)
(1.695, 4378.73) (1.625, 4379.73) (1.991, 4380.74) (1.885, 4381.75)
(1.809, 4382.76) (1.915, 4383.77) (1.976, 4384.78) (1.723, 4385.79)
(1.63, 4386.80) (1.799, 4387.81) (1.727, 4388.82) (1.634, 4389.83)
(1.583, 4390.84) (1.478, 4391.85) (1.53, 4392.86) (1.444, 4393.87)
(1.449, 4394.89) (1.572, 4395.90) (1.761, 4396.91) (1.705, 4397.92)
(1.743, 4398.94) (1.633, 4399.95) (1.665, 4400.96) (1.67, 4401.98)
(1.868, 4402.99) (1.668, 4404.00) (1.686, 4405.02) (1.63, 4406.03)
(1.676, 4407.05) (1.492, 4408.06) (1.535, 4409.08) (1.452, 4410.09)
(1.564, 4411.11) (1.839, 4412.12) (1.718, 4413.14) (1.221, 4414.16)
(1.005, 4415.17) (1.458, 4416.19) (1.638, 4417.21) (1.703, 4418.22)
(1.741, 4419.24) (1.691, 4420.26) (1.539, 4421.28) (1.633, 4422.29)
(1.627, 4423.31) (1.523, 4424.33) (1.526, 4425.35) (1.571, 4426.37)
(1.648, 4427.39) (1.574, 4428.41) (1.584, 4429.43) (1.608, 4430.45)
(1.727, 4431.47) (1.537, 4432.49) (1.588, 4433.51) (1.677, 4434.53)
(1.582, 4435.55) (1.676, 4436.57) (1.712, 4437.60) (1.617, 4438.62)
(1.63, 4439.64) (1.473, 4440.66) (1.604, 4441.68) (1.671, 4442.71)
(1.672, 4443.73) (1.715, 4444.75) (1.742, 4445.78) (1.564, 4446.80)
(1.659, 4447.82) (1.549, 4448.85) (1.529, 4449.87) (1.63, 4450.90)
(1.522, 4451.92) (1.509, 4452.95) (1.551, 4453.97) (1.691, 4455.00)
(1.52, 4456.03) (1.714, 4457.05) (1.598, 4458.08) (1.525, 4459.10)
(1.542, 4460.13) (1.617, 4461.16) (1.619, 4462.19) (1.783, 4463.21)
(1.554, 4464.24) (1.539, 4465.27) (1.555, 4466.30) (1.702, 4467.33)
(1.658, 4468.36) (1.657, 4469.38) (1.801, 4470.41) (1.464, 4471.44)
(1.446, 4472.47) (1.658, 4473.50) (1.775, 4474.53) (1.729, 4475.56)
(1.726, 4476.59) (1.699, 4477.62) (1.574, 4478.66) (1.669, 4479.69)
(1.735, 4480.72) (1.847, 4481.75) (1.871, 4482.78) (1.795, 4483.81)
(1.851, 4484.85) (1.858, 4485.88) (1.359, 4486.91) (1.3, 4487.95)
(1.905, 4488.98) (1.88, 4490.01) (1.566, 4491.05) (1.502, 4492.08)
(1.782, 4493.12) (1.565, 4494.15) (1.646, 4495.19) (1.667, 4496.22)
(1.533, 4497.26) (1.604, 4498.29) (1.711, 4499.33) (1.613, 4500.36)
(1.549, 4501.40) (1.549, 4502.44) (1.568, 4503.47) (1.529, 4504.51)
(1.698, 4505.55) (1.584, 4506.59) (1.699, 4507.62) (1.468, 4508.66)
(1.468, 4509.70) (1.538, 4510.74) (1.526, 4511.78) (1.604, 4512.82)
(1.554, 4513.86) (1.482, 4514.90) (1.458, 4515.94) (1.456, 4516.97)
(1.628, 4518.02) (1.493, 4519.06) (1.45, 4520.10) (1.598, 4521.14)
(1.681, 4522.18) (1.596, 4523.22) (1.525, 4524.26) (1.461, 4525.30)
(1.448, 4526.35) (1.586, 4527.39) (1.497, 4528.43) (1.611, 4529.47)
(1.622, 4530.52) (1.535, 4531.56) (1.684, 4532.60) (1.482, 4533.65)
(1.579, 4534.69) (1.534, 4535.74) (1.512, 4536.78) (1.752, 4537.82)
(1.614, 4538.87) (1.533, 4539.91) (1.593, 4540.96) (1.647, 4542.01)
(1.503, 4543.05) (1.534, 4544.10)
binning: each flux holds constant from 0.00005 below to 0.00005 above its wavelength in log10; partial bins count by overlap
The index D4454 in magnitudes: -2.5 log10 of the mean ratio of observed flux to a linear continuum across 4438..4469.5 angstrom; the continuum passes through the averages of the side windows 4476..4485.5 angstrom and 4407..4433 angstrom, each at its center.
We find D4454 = 0.04 mag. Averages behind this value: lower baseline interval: 1.57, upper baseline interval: 1.75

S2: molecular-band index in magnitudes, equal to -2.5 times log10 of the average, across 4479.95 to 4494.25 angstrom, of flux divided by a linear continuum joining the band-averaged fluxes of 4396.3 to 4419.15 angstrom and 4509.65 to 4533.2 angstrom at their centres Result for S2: -0.09 mag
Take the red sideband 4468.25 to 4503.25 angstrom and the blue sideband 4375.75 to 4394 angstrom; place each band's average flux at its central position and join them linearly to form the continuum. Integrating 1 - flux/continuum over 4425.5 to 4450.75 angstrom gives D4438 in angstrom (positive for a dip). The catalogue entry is 1.0 angstrom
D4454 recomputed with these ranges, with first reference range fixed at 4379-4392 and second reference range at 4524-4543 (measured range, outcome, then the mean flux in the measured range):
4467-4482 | -0.02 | 1.67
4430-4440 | 0.04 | 1.64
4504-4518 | 0.03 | 1.55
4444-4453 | 0.05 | 1.61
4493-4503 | 0.00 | 1.62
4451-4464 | 0.04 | 1.6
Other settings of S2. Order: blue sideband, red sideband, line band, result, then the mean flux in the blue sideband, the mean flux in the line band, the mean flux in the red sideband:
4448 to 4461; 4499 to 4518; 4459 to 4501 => -0.06 mag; 1.58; 1.66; 1.56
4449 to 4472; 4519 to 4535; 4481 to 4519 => -0.03 mag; 1.6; 1.62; 1.55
